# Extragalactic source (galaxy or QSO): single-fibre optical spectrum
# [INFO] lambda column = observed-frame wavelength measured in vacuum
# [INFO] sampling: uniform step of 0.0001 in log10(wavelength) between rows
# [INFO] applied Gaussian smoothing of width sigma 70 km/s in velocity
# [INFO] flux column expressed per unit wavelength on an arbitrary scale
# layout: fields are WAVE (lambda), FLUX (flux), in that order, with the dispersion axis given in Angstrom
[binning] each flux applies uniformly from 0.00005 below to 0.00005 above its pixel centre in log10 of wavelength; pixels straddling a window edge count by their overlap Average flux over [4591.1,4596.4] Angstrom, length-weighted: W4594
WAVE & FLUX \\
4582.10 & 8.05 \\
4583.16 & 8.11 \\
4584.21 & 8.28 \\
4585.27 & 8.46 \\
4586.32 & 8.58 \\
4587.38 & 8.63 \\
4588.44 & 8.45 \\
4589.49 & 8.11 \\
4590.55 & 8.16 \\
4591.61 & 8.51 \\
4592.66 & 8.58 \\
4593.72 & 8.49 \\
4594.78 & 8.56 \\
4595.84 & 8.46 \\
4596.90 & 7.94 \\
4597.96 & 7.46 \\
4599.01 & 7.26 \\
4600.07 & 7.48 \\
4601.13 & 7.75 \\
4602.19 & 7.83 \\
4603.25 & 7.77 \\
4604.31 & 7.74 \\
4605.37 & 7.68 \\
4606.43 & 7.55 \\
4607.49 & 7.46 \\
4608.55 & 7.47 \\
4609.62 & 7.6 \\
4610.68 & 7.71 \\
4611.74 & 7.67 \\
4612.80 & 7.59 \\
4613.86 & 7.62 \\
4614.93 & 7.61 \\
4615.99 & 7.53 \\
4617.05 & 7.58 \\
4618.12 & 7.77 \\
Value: 8.52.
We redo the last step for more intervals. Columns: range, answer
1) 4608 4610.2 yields 7.52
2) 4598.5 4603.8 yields 7.62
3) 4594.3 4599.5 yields 7.94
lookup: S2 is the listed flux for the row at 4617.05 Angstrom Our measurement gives 7.58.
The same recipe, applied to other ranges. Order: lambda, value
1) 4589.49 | 8.11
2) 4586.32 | 8.58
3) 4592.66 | 8.58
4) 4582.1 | 8.05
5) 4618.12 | 7.77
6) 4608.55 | 7.47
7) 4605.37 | 7.68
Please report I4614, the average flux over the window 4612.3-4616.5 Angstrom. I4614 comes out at 7.58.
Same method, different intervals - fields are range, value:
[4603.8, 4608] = 7.61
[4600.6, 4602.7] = 7.79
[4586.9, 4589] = 8.54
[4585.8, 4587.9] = 8.59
